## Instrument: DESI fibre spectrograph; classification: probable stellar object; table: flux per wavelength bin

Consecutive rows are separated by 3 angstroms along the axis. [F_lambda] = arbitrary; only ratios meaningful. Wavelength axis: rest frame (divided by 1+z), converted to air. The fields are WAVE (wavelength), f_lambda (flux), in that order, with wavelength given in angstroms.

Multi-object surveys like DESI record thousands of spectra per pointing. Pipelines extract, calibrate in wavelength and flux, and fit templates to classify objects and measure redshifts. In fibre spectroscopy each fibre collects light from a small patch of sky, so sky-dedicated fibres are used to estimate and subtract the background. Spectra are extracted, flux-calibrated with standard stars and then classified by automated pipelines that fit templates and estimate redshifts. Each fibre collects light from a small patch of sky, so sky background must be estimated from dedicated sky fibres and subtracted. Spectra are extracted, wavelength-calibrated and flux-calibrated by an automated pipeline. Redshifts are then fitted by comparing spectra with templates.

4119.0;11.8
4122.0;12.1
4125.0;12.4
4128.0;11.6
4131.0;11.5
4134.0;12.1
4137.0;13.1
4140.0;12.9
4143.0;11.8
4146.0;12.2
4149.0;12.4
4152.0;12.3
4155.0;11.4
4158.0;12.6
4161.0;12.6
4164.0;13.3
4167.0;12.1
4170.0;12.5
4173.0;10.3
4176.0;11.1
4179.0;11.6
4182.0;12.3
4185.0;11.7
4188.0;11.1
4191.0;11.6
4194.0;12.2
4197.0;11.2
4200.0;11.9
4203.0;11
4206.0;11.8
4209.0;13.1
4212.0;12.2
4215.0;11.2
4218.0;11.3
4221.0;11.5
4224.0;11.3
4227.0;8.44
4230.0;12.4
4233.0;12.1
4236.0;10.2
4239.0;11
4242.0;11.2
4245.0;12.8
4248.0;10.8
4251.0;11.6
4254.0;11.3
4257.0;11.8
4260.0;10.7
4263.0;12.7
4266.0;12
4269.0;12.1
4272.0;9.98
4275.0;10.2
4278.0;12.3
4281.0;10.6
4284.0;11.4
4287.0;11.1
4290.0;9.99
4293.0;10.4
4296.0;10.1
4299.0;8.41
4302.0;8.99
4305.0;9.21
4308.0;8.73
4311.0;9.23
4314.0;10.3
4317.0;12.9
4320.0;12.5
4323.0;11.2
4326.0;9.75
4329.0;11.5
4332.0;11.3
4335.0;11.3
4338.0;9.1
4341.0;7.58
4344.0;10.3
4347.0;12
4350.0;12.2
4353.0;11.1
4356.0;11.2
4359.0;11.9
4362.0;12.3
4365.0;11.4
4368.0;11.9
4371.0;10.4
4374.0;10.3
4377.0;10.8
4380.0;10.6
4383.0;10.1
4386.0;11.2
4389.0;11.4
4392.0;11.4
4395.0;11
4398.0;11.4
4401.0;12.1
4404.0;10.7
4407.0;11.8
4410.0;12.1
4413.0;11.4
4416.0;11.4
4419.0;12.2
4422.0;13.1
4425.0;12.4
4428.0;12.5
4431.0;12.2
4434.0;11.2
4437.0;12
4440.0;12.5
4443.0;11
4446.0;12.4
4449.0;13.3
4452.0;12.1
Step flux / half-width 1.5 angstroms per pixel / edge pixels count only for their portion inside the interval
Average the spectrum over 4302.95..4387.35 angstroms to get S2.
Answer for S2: 10.8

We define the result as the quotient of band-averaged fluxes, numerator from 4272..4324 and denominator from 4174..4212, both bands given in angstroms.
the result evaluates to 0.9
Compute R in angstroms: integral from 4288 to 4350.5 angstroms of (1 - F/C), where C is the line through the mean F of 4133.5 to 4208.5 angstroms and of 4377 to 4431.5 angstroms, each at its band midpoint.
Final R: 7.5 angstroms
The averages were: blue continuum 12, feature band 10.3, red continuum 11.6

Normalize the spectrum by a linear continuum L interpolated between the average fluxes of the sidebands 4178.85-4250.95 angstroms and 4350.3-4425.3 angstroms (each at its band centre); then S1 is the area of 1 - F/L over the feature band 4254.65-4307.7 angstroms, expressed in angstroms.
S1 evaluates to 3.7 angstroms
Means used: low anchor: 11.5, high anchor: 11.4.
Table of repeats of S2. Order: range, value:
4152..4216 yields 11.9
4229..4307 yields 11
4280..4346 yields 10.3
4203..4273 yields 11.5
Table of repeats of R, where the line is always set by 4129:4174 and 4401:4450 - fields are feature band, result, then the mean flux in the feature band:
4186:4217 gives 1.2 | 11.7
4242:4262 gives 1.0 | 11.5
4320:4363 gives 4.0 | 10.9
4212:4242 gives 2.6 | 11.1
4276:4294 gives 1.7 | 11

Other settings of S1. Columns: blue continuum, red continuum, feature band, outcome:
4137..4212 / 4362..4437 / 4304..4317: 2.1 angstroms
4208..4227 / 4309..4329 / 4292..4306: 2.1 angstroms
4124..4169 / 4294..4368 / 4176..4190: 0.4 angstroms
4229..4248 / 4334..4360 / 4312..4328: -0.5 angstroms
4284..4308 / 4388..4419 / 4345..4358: -1.1 angstroms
